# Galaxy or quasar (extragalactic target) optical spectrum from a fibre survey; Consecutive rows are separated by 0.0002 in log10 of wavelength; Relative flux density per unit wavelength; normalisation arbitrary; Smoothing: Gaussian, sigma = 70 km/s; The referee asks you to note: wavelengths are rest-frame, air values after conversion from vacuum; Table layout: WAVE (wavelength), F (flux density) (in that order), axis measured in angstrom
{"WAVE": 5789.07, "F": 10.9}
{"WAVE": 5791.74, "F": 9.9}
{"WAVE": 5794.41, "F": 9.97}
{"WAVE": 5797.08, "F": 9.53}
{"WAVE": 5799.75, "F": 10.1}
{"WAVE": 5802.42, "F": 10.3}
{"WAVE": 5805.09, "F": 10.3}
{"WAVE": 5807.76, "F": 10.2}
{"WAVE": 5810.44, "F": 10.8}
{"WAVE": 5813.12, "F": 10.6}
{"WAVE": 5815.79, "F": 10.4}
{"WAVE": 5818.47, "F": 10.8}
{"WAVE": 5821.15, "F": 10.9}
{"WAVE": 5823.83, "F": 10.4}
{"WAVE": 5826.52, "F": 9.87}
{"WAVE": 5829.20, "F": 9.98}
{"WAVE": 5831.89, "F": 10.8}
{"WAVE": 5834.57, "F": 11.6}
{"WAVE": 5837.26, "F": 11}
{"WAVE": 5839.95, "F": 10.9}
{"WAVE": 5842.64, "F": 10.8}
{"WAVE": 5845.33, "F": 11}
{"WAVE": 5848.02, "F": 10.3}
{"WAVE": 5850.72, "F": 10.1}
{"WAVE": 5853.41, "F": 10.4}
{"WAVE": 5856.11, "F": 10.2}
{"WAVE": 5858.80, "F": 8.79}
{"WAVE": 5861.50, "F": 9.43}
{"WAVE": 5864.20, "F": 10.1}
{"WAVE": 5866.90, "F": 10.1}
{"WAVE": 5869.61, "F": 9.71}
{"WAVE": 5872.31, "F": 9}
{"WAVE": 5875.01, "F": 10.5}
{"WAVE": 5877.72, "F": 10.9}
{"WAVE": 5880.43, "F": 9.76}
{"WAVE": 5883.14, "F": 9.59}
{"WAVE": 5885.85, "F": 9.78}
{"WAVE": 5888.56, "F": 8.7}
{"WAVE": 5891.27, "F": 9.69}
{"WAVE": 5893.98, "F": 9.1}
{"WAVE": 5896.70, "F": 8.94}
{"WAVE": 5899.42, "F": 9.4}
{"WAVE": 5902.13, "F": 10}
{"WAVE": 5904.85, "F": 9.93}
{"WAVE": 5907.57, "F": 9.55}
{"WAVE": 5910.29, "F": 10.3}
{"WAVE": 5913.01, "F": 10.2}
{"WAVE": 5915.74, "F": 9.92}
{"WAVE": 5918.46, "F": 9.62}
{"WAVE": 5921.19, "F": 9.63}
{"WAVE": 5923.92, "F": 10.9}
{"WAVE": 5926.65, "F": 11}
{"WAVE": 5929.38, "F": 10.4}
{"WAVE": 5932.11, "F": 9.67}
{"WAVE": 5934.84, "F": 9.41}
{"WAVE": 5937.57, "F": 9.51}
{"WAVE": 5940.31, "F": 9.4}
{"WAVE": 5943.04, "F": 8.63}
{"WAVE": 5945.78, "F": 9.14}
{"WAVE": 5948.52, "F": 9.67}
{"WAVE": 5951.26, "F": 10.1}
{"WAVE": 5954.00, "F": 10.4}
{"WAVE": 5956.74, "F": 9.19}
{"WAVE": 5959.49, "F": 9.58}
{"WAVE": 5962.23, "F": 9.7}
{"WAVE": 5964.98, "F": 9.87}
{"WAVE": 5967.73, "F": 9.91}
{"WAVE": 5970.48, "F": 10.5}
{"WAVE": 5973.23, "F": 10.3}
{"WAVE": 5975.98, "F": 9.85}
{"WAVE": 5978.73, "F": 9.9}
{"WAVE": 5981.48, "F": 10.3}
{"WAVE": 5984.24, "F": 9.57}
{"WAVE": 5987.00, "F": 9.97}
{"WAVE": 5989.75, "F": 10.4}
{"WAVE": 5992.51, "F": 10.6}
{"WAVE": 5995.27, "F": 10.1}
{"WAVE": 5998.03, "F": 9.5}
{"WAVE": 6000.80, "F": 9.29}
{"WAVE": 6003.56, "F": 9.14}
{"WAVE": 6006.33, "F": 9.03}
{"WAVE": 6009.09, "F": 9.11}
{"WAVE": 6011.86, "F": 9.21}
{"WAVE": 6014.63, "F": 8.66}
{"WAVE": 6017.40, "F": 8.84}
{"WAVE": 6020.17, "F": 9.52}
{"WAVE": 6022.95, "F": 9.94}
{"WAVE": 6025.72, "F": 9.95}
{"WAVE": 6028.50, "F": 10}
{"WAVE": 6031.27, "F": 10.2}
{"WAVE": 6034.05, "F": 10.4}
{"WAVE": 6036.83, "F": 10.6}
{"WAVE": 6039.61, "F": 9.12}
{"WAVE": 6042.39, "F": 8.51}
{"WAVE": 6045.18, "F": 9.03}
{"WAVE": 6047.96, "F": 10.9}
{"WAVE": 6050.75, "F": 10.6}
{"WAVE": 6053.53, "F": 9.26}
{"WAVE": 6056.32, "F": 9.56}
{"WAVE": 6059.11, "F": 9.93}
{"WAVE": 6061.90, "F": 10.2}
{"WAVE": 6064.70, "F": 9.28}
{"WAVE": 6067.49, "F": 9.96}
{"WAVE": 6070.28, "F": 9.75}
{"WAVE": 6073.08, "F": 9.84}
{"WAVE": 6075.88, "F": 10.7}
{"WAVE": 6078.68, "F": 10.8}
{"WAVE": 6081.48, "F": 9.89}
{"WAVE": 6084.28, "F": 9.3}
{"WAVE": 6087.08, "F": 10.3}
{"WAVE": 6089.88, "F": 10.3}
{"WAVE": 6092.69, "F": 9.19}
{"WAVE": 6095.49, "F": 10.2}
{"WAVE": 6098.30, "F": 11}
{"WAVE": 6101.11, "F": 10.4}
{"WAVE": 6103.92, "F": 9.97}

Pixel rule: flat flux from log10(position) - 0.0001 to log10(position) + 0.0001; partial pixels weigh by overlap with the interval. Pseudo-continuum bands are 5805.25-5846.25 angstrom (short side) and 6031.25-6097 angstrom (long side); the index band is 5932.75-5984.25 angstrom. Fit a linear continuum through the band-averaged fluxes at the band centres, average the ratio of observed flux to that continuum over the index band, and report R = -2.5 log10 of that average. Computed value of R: 0.05 mag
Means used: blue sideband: 10.7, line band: 9.74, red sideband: 9.9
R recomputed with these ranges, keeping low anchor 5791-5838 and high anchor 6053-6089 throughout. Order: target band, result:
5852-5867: 0.055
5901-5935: 0.017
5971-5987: 0.010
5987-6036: 0.042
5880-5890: 0.093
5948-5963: 0.039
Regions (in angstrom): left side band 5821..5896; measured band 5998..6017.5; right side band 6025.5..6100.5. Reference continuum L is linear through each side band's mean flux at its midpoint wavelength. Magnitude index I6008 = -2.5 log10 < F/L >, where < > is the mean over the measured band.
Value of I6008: 0.104 mag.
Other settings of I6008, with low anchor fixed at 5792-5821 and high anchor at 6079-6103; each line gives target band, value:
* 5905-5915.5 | 0.03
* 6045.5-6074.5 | 0.03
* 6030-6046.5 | 0.06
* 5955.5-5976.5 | 0.04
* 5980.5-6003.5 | 0.03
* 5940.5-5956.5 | 0.07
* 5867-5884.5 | 0.04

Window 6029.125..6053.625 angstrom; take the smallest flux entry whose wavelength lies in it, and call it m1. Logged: 8.51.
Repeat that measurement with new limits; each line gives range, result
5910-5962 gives 8.63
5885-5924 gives 8.7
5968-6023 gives 8.66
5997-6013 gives 9.03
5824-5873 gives 8.79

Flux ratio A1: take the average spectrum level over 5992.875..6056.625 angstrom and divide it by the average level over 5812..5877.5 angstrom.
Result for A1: 0.93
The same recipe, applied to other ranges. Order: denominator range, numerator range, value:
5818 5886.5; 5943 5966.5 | 0.94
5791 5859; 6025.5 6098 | 0.95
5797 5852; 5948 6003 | 0.94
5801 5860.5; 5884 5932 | 0.94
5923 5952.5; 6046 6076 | 1.02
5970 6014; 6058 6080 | 1.03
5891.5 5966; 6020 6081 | 1.02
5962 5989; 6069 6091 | 1.01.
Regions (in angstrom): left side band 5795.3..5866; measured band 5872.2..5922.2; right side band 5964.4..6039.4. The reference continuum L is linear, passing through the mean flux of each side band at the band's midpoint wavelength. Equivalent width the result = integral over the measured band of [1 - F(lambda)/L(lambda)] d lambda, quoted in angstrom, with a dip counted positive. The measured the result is 2.0 angstrom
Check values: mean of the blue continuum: 10.4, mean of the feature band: 9.73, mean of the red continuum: 9.79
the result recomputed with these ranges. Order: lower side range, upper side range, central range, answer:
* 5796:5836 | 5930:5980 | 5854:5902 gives 2.24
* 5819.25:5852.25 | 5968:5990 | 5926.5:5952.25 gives 1.53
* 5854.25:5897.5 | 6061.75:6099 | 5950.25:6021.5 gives 1.06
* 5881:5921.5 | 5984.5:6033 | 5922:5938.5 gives -0.90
